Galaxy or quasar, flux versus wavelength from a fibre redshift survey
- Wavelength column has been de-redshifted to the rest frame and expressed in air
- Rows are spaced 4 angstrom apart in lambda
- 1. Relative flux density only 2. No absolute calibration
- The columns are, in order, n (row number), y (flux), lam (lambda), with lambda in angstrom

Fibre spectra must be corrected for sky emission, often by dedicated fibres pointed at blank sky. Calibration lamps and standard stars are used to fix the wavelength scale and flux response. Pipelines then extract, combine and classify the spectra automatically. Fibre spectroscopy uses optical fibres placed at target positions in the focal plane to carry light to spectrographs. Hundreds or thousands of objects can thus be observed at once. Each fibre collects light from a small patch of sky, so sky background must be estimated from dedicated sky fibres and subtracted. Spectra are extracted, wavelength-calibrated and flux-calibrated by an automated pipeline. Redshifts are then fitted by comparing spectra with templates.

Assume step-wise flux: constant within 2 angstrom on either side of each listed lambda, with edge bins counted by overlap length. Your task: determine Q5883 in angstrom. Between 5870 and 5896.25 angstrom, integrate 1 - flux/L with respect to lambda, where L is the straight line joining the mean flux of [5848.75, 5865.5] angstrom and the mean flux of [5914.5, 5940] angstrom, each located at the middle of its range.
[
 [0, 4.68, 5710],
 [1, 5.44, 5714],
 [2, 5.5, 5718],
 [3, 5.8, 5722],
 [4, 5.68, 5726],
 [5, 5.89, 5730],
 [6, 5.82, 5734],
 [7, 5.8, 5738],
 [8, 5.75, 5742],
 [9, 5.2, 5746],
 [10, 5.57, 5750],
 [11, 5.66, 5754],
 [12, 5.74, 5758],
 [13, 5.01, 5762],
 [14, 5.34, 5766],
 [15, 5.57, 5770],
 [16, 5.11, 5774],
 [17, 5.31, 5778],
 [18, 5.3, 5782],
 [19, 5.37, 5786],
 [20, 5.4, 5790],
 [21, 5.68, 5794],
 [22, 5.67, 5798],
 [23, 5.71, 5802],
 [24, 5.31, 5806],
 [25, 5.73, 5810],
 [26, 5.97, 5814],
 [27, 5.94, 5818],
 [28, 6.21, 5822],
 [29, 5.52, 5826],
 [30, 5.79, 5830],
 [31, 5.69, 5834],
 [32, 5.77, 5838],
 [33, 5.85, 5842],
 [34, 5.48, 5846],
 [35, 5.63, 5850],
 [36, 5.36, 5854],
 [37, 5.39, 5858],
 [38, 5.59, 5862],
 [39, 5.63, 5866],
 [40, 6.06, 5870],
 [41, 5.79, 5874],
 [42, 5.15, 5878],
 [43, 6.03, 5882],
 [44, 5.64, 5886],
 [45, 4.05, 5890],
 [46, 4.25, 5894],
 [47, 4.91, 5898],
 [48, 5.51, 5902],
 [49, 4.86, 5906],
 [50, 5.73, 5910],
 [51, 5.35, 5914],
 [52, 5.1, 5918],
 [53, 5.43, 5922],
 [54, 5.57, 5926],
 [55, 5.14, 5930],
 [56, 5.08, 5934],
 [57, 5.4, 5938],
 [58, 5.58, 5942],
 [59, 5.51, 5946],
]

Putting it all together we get 1.0 angstrom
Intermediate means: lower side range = 5.5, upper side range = 5.29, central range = 5.22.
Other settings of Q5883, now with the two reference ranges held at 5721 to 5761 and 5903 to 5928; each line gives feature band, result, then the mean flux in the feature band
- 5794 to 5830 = -1.40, 5.75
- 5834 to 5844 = -0.54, 5.79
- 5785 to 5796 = 0.17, 5.49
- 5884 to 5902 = 1.96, 4.8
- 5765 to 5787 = 1.08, 5.33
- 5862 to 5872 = -0.66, 5.79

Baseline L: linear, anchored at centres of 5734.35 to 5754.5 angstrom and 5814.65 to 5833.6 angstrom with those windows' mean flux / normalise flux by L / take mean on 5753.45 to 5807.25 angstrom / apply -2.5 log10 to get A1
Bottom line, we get 0.06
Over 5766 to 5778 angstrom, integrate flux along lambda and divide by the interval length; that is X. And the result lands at 5.34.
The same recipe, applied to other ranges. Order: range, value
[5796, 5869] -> 5.69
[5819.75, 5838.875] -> 5.8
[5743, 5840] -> 5.57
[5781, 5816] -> 5.58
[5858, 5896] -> 5.36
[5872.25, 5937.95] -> 5.23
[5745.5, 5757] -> 5.54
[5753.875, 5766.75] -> 5.41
